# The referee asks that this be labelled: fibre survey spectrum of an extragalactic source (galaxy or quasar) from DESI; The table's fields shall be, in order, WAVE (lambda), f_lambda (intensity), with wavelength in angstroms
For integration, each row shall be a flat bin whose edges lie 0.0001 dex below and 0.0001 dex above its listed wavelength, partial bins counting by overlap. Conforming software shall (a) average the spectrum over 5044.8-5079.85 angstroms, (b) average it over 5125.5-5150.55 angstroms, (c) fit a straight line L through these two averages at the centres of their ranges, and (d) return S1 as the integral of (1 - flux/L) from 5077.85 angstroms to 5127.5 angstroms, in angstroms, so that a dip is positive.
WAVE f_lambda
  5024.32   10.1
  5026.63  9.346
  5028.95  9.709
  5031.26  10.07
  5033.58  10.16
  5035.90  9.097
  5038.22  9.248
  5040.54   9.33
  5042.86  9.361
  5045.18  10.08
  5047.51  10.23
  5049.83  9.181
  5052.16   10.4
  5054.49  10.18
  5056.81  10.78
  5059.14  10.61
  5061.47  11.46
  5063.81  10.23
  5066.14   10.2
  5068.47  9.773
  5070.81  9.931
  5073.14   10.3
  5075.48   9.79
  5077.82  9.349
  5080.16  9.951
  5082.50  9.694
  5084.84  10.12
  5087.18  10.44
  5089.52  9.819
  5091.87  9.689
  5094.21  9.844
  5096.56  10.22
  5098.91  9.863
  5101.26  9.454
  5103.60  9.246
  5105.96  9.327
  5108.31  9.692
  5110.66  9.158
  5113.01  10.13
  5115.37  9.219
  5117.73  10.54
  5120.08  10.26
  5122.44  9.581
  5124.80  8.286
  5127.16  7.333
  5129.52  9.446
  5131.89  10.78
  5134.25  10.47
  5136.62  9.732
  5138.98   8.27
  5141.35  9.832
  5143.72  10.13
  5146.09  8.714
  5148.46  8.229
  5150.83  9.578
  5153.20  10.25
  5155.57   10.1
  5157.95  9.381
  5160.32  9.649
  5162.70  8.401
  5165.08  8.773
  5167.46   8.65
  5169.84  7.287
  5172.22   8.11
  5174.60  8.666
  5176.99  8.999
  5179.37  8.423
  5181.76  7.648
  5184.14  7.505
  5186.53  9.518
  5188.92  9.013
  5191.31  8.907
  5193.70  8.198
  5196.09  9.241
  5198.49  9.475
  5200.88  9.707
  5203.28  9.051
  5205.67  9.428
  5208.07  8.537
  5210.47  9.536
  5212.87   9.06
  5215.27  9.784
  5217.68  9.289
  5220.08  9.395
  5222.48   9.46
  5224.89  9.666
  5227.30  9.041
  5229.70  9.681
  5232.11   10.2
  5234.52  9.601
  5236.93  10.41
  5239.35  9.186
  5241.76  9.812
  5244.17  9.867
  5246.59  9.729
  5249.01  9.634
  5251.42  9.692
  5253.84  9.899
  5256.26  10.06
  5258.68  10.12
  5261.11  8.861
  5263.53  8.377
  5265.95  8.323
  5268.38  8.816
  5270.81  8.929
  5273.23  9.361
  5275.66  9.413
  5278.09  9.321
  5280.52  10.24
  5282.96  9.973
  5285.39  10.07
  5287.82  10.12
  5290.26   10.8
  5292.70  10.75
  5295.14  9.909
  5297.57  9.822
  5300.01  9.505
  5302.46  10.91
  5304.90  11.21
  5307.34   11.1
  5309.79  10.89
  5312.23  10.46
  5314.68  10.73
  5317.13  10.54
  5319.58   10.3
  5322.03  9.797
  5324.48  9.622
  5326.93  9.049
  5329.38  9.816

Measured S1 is 0.3 angstroms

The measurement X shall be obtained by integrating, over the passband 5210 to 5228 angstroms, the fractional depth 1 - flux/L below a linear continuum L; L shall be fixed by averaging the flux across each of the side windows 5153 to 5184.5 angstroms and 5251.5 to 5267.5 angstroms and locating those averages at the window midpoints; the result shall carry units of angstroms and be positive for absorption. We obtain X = -0.8 angstroms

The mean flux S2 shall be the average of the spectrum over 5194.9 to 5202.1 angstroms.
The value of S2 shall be 9.47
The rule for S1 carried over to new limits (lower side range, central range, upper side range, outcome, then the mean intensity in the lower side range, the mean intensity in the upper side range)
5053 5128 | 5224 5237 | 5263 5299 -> -0.03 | 9.84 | 9.64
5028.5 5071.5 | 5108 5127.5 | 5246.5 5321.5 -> 1.09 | 10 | 9.93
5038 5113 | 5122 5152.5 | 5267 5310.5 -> 2.10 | 9.92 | 10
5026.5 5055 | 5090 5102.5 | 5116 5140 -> -0.32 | 9.72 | 9.47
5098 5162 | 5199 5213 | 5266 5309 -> 0.70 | 9.5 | 9.98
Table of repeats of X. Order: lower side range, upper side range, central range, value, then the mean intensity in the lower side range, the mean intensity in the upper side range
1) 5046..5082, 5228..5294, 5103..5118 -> 0.69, 10.1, 9.67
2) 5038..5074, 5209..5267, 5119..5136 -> 0.72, 10.1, 9.53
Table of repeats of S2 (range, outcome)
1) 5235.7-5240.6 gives 9.79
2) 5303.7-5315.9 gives 10.9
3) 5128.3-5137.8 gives 10.1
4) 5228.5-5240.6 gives 9.81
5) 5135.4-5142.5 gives 9.28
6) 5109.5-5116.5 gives 9.5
